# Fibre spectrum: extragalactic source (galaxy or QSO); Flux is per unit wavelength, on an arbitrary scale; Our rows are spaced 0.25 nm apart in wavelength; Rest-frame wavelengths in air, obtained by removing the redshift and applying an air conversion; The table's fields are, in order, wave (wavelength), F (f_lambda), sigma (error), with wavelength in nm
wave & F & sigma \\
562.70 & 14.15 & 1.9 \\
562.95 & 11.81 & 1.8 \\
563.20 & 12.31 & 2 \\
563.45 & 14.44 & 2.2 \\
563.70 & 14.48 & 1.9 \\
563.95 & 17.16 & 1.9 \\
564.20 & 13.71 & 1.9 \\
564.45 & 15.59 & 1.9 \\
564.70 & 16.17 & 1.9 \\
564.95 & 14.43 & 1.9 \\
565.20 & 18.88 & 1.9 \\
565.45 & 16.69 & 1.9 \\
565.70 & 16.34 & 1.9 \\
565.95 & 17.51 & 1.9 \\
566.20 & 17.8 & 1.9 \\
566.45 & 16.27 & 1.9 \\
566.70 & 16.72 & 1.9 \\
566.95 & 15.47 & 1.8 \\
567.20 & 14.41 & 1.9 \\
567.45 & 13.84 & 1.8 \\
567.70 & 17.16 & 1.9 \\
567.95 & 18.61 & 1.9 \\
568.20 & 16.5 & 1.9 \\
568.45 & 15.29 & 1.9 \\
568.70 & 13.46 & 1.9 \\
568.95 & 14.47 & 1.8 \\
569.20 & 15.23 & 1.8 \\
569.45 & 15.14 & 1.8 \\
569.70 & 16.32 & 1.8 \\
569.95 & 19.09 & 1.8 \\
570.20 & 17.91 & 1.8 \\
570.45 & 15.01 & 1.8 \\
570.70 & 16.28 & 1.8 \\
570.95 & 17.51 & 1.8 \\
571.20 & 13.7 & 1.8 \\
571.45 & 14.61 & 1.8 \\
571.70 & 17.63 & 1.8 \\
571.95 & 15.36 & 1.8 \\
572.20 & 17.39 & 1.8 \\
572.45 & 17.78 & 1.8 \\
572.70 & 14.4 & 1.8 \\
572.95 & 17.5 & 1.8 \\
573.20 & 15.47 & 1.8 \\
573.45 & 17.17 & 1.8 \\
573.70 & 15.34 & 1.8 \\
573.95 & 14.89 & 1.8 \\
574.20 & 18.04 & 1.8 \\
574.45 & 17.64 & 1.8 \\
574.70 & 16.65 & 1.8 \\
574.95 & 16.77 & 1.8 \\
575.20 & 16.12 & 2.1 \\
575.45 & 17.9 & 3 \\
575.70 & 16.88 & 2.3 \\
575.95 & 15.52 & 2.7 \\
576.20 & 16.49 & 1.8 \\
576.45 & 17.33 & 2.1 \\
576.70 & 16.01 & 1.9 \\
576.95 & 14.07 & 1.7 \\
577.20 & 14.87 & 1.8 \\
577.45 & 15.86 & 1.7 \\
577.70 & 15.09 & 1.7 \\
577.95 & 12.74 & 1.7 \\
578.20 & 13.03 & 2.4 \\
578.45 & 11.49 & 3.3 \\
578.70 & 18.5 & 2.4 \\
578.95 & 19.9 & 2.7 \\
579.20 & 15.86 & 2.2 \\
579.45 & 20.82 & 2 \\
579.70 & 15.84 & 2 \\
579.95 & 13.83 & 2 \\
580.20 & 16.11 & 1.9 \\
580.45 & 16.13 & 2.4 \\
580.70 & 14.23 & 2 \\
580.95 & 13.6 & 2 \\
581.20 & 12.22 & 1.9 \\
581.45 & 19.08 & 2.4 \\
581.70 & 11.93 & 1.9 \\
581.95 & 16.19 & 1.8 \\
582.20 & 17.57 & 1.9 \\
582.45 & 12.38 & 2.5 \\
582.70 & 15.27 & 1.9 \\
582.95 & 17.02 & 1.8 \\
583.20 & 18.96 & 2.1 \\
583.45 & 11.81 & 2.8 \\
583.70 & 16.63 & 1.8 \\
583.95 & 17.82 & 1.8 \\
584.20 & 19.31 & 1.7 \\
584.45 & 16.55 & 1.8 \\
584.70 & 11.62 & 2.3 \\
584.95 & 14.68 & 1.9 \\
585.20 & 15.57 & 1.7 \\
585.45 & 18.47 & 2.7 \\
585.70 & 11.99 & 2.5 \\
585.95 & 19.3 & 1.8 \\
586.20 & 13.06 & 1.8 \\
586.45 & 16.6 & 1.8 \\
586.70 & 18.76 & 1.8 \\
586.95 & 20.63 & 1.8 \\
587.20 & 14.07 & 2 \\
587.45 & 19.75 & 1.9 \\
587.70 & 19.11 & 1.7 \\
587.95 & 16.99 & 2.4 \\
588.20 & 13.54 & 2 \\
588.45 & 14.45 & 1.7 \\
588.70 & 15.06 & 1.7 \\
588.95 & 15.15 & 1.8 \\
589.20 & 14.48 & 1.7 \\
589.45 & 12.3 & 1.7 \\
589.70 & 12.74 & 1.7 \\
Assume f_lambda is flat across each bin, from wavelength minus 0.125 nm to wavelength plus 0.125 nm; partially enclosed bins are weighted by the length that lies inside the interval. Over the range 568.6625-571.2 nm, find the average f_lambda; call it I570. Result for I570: 16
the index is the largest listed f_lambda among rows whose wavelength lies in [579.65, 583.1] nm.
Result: 19.08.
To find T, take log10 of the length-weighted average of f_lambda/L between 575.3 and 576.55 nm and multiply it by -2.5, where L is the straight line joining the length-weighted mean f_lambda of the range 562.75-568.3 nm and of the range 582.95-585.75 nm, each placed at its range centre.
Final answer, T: -0.06 mag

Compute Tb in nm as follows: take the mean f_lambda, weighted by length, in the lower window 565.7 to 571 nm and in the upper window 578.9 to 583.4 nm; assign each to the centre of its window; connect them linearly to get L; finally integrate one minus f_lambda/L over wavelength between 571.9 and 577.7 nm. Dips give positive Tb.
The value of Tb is -0.12 nm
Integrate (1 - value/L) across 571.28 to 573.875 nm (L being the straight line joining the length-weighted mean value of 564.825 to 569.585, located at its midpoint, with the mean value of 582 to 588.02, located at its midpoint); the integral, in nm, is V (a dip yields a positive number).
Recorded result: -0.010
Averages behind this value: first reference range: 16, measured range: 16.2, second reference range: 16.4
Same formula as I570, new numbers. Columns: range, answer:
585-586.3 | 15.7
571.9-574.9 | 16.5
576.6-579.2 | 15.2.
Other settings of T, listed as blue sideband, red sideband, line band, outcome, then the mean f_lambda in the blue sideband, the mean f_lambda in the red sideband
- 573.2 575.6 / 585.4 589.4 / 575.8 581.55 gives 0.06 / 16.7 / 16.2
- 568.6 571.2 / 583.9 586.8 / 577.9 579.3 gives 0.04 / 16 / 16.1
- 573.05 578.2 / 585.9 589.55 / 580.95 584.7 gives 0.03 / 16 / 16.2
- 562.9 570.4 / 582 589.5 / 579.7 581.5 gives 0.07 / 15.8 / 16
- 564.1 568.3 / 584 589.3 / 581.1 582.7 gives 0.09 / 16.3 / 16.2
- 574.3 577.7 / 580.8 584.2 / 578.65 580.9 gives -0.05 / 16.3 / 15.6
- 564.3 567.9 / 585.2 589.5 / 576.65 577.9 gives 0.09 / 16.3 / 16.2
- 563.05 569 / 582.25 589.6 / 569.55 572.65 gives -0.05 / 15.7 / 15.9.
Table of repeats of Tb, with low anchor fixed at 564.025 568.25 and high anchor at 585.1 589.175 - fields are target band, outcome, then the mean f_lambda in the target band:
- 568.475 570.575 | 0.06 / 15.8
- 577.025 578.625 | 0.23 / 14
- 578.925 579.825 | -0.09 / 17.9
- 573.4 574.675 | -0.02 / 16.6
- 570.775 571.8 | 0.03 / 15.8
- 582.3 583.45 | 0.06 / 15.5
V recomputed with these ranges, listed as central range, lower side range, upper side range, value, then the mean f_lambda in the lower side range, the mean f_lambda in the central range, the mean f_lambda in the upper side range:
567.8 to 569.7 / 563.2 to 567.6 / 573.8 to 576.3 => 0.06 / 15.8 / 15.6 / 16.7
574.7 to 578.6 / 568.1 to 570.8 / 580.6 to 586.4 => 0.06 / 15.9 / 15.4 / 15.5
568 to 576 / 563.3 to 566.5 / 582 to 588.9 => -0.07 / 16.1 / 16.2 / 16.2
